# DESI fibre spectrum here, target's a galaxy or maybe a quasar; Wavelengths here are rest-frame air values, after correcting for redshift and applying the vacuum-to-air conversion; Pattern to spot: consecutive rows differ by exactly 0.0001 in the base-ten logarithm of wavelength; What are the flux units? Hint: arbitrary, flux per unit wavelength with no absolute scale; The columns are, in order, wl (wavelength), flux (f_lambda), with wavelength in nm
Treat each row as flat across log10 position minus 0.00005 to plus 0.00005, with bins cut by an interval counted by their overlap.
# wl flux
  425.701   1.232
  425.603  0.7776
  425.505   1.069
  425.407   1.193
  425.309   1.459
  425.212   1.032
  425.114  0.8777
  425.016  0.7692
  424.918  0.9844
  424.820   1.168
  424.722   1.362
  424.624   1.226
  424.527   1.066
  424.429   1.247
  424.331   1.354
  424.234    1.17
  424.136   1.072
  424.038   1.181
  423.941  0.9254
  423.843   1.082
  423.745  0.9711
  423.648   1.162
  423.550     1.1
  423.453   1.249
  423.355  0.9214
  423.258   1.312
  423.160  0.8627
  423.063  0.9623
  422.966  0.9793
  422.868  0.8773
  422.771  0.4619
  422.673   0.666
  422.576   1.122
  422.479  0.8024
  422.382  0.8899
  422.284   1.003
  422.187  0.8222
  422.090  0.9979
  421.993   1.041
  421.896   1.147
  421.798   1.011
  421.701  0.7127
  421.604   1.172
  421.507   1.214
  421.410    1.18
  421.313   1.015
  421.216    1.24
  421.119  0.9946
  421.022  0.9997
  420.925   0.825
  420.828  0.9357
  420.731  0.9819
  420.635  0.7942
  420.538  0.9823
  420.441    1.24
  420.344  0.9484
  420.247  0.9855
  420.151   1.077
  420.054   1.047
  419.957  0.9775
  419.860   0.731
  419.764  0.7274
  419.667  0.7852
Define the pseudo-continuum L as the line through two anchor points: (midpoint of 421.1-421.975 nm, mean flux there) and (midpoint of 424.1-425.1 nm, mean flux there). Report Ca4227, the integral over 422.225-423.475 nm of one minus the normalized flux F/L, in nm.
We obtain 0.20 nm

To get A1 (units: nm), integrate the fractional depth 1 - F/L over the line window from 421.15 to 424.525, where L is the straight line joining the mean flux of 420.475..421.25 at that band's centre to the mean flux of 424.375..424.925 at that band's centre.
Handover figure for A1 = 0.17 nm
